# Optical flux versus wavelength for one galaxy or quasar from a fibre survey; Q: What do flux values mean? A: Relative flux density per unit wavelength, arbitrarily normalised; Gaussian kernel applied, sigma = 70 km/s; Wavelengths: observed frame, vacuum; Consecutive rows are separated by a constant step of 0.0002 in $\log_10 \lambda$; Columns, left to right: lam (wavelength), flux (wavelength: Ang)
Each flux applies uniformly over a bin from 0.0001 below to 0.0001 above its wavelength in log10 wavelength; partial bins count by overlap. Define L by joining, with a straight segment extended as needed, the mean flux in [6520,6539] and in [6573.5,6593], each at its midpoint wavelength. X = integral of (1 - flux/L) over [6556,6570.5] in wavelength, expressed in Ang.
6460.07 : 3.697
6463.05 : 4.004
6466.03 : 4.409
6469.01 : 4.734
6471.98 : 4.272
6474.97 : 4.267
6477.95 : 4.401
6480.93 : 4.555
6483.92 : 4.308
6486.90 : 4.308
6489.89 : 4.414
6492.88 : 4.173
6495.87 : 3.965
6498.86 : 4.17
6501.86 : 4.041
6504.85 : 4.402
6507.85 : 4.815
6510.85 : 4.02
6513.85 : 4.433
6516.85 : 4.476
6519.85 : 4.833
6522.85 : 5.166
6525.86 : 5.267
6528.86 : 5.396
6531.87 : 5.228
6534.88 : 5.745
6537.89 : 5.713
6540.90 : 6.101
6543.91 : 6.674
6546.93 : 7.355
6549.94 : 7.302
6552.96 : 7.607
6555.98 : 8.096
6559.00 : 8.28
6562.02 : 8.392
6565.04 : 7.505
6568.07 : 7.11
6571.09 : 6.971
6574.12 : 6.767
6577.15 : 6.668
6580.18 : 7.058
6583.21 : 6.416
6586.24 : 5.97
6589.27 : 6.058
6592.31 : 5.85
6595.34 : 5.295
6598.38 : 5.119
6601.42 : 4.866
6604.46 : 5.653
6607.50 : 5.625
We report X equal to -4.3 Ang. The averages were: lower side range 5.37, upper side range 6.4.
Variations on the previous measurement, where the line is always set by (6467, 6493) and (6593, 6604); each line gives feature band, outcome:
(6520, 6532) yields -1.3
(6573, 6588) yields -4.4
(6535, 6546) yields -3.1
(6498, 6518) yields 1.1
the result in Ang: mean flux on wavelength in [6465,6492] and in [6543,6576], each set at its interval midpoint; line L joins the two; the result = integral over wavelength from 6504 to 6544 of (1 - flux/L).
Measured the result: 6.65 Ang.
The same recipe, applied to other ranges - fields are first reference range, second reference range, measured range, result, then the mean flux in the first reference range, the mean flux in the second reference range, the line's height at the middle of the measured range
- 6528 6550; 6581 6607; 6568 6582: -2.5 Ang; 6.14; 5.69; 5.85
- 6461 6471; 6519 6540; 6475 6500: 2.1 Ang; 4.34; 5.37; 4.69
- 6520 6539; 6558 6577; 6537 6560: -2.6 Ang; 5.37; 7.42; 6.4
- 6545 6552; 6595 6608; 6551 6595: -4.2 Ang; 7.31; 5.29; 6.37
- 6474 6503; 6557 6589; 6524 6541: 0.6 Ang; 4.26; 7.09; 5.73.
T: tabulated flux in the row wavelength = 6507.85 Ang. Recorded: 4.815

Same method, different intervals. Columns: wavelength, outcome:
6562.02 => 8.392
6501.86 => 4.041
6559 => 8.28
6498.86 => 4.17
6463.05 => 4.004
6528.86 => 5.396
